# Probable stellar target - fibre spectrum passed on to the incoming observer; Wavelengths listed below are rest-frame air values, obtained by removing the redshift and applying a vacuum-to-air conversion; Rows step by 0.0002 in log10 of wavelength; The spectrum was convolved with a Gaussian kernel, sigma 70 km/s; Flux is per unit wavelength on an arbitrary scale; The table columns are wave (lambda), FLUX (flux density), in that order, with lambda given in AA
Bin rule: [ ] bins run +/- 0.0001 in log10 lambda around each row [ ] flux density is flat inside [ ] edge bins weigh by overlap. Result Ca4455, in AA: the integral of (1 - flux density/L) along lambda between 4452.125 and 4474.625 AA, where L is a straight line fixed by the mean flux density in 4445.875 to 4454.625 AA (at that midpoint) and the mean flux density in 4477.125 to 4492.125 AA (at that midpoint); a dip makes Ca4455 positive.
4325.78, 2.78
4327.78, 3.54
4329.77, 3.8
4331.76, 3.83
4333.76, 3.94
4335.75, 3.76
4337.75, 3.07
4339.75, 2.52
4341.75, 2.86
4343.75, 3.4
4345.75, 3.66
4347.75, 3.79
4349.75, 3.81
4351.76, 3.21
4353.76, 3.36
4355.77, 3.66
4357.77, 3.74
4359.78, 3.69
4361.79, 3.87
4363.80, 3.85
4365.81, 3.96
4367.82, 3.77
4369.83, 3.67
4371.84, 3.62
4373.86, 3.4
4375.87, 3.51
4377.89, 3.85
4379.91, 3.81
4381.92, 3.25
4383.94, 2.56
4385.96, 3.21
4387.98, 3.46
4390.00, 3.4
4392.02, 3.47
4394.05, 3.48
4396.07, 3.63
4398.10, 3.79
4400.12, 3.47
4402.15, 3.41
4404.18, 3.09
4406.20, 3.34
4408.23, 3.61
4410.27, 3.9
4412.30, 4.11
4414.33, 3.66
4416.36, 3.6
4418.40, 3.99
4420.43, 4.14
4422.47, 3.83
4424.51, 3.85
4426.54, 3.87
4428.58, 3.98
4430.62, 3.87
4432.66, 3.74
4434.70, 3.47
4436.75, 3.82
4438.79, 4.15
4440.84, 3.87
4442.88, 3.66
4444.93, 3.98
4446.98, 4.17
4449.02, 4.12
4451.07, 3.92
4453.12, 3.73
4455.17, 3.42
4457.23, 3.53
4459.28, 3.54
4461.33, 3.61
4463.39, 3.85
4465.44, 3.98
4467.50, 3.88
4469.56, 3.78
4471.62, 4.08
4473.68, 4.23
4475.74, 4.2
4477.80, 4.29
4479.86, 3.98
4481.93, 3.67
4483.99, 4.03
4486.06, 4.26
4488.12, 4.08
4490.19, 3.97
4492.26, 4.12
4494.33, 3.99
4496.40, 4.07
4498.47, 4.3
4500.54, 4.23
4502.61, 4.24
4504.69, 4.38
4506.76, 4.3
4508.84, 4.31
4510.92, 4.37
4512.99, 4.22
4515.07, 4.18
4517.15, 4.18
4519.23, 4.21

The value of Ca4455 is 1.2 AA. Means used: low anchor 3.96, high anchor 4.04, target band 3.78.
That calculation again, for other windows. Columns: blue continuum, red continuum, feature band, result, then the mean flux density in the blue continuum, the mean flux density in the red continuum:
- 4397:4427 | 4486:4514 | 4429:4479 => 0.9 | 3.71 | 4.2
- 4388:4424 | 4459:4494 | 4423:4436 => -0.2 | 3.64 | 3.98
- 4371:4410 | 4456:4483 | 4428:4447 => -0.7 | 3.45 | 3.89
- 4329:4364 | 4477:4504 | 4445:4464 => 0.9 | 3.54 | 4.1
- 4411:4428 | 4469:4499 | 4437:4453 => 0.0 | 3.89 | 4.07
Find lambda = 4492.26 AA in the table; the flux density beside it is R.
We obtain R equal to 4.12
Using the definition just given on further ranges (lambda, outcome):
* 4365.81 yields 3.96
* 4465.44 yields 3.98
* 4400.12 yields 3.47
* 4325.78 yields 2.78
